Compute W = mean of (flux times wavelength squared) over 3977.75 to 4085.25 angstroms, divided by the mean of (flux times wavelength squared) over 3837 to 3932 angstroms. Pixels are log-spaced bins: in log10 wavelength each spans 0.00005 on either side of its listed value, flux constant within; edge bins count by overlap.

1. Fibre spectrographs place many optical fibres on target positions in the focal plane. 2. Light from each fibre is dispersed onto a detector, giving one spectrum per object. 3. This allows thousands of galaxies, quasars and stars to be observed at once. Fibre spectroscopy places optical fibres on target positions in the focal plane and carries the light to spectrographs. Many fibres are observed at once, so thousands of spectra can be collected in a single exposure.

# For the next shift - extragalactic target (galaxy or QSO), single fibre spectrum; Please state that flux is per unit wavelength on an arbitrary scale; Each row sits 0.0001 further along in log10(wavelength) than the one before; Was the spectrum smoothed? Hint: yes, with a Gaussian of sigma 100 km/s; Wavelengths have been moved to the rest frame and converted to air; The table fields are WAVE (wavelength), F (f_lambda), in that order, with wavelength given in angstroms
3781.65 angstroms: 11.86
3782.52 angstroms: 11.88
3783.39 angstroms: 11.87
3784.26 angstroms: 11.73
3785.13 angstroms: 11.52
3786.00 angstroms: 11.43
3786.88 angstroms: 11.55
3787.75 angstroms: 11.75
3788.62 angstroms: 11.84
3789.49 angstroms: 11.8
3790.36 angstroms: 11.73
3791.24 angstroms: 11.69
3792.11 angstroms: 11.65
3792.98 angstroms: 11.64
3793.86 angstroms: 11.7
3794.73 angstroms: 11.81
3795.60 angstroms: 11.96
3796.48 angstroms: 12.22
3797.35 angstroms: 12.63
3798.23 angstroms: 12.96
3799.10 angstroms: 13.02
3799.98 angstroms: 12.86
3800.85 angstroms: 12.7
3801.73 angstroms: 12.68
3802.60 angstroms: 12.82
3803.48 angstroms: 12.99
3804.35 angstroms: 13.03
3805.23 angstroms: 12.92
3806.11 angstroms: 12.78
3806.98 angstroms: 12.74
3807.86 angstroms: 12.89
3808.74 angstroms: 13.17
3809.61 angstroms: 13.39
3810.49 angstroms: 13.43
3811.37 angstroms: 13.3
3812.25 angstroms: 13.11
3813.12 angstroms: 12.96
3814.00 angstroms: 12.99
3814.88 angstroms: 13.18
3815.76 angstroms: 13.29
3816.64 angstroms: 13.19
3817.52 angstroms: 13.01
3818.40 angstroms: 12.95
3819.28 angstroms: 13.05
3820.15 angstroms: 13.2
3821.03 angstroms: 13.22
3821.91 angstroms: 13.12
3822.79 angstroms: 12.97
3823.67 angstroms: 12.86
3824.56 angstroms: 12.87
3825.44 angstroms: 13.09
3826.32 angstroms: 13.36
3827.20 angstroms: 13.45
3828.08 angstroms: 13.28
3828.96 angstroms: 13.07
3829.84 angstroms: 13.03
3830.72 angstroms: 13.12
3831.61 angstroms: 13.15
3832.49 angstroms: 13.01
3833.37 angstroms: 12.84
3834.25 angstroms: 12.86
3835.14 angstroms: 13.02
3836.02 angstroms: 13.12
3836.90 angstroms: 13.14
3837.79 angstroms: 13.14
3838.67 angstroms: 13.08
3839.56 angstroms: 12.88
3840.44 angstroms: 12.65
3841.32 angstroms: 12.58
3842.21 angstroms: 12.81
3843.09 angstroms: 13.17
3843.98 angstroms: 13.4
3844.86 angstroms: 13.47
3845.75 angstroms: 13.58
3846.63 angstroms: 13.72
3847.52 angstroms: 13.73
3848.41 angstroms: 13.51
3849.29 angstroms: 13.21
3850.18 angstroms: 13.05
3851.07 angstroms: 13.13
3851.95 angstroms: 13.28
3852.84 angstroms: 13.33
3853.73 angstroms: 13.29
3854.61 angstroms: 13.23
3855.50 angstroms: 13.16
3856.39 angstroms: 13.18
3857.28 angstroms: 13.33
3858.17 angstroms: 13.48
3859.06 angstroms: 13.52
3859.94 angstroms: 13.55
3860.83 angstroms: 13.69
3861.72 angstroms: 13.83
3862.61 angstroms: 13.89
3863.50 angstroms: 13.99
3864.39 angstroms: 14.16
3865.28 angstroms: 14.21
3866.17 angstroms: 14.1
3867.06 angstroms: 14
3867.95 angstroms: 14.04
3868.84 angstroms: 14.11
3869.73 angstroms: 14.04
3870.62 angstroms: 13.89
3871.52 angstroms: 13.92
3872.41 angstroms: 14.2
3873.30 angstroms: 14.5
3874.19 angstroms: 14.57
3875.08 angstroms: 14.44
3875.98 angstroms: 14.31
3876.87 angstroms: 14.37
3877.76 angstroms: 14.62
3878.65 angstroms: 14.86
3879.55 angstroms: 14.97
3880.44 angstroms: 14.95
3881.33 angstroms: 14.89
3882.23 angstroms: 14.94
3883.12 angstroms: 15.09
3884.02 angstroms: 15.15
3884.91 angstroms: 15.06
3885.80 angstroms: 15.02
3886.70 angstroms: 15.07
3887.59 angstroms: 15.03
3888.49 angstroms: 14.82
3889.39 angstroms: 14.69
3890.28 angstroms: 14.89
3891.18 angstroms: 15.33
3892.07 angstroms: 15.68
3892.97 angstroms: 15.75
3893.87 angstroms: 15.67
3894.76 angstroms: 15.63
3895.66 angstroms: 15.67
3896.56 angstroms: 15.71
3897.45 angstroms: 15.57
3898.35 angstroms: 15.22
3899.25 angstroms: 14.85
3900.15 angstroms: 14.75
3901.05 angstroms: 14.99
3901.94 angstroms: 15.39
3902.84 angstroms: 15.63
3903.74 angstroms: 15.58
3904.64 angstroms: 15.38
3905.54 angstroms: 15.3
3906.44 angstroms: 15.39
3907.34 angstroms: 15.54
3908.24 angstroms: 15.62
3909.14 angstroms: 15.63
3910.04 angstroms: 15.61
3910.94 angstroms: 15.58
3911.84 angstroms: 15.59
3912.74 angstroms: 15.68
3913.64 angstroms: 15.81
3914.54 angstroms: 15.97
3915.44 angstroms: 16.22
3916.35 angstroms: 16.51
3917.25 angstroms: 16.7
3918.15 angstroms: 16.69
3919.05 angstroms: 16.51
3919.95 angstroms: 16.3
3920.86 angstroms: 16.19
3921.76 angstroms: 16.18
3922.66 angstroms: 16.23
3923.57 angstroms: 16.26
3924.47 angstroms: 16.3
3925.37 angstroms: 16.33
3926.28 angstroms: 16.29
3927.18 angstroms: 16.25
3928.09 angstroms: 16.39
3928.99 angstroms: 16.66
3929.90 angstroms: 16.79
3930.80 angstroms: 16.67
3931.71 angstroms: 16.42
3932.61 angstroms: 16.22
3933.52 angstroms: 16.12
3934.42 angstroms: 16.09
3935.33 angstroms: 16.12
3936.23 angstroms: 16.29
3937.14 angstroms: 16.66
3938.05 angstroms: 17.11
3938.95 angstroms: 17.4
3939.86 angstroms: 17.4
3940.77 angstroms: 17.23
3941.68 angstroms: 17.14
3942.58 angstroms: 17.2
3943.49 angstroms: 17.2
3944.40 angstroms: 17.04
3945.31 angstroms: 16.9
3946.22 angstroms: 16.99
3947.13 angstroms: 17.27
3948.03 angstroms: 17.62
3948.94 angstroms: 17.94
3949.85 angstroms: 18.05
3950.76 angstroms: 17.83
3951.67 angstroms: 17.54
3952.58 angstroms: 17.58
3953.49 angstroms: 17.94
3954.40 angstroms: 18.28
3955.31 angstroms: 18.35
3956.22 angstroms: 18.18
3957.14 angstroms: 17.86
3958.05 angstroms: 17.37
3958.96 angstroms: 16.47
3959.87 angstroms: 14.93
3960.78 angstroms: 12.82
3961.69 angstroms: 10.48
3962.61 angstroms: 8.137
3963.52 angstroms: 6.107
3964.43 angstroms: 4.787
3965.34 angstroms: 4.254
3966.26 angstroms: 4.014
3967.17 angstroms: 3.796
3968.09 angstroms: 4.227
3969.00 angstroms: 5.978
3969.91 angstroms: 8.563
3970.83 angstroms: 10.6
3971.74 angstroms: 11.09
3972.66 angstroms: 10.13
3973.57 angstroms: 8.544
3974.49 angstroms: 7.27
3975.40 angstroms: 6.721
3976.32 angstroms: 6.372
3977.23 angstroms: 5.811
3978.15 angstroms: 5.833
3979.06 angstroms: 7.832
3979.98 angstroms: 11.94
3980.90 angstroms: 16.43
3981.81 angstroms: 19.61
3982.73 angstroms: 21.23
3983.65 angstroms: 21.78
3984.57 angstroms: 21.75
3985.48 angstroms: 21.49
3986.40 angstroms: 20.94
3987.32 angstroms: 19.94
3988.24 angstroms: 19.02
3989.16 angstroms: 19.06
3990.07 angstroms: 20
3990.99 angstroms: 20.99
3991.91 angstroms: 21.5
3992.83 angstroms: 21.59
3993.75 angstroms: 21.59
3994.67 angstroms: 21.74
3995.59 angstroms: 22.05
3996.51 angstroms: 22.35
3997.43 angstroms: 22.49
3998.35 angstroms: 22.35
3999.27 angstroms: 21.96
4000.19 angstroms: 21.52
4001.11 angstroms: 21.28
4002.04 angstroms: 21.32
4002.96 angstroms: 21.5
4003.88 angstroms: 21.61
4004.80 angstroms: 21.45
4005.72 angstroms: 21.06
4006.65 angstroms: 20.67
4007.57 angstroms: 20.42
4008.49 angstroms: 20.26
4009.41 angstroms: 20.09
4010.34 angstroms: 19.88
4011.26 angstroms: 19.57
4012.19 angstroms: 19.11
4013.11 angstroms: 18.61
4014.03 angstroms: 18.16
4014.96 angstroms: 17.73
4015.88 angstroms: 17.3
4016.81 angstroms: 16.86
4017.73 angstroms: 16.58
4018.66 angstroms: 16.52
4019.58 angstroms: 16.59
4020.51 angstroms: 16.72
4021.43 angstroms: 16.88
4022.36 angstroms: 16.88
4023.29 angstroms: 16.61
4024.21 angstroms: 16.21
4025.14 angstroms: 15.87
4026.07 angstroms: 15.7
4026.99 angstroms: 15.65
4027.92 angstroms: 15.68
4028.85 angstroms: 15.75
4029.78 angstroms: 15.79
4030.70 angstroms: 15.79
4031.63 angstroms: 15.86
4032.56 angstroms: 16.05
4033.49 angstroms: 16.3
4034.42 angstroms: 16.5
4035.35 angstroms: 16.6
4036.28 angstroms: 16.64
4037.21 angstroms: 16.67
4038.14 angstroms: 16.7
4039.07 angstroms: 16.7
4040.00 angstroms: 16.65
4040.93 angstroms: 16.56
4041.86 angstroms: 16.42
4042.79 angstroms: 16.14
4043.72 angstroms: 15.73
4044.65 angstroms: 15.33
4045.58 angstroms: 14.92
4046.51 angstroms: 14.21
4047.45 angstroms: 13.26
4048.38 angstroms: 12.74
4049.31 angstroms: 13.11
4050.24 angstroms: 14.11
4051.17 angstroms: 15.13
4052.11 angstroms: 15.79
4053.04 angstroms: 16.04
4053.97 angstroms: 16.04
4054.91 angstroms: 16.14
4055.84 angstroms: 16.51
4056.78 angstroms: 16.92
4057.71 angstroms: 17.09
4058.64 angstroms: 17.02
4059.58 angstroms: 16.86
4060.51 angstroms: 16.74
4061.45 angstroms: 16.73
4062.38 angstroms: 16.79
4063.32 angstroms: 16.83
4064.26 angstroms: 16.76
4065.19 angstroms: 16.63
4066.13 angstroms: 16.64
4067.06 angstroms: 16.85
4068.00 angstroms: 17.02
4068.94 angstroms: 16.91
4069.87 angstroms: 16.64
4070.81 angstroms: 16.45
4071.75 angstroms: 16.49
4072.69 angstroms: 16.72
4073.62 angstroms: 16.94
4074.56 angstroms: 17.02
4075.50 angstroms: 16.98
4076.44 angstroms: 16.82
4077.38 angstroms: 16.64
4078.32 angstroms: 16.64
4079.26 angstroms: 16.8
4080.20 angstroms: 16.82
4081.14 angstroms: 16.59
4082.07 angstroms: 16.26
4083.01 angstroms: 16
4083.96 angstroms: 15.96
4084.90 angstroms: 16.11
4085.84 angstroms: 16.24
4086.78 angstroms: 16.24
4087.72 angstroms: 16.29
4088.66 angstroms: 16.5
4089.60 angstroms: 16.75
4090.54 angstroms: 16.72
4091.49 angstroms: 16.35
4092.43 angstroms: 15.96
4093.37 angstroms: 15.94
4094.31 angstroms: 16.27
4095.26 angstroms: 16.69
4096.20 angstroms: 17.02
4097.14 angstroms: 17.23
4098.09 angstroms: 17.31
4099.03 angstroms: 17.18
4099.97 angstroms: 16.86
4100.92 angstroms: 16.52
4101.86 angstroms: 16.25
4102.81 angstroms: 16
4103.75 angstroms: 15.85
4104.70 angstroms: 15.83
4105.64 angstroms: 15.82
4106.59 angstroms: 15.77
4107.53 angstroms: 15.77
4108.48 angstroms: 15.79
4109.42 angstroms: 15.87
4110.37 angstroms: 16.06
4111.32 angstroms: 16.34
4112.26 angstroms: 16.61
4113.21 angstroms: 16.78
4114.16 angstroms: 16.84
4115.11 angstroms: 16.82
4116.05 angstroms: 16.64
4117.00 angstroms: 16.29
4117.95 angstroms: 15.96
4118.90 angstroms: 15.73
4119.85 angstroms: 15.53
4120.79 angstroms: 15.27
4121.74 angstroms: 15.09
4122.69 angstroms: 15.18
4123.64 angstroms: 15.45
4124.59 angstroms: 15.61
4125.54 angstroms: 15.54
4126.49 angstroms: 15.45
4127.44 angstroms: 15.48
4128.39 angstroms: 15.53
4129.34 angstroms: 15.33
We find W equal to 1.3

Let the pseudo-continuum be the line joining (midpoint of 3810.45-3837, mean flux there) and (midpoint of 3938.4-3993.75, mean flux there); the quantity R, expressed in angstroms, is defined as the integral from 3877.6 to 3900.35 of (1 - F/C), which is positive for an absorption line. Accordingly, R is -2.3 angstroms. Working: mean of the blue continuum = 13.1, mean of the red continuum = 14.5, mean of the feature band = 15.2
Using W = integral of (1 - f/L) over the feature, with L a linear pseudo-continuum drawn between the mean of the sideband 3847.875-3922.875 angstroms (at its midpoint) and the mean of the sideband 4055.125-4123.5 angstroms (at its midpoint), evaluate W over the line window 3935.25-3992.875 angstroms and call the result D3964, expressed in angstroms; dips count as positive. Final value 3.4 angstroms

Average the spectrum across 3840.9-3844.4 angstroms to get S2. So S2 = 13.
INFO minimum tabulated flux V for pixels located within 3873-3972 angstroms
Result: 3.796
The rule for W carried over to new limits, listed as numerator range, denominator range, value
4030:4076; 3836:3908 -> 1.24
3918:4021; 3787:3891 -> 1.30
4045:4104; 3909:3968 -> 1.13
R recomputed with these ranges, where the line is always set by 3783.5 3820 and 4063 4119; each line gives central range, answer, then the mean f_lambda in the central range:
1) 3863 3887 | -1.69 angstroms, 14.5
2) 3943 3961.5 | -3.20 angstroms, 17.1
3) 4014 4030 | -0.98 angstroms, 16.5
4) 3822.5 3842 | -0.10 angstroms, 13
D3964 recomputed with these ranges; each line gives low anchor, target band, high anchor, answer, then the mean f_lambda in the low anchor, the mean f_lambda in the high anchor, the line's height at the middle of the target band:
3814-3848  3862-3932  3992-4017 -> 2.8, 13.1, 20.6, 16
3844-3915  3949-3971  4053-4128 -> 4.1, 14.6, 16.4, 15.3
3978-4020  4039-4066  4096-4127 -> 3.1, 19.5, 16.1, 17.9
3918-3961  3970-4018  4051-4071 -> -3.0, 16.9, 16.6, 16.7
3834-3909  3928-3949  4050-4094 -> -2.6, 14.3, 16.5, 15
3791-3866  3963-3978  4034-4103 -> 8.2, 13.1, 16.3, 15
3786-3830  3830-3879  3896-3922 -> 1.9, 12.7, 15.7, 14.1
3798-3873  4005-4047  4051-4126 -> -3.9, 13.3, 16.4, 15.6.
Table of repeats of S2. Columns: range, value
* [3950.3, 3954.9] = 17.8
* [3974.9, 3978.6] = 6.2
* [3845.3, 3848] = 13.6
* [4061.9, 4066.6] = 16.7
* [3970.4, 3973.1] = 10.6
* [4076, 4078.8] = 16.7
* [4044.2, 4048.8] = 14.1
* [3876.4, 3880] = 14.7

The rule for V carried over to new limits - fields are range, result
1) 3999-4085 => 12.74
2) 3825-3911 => 12.58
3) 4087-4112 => 15.77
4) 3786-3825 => 11.43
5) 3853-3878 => 13.16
